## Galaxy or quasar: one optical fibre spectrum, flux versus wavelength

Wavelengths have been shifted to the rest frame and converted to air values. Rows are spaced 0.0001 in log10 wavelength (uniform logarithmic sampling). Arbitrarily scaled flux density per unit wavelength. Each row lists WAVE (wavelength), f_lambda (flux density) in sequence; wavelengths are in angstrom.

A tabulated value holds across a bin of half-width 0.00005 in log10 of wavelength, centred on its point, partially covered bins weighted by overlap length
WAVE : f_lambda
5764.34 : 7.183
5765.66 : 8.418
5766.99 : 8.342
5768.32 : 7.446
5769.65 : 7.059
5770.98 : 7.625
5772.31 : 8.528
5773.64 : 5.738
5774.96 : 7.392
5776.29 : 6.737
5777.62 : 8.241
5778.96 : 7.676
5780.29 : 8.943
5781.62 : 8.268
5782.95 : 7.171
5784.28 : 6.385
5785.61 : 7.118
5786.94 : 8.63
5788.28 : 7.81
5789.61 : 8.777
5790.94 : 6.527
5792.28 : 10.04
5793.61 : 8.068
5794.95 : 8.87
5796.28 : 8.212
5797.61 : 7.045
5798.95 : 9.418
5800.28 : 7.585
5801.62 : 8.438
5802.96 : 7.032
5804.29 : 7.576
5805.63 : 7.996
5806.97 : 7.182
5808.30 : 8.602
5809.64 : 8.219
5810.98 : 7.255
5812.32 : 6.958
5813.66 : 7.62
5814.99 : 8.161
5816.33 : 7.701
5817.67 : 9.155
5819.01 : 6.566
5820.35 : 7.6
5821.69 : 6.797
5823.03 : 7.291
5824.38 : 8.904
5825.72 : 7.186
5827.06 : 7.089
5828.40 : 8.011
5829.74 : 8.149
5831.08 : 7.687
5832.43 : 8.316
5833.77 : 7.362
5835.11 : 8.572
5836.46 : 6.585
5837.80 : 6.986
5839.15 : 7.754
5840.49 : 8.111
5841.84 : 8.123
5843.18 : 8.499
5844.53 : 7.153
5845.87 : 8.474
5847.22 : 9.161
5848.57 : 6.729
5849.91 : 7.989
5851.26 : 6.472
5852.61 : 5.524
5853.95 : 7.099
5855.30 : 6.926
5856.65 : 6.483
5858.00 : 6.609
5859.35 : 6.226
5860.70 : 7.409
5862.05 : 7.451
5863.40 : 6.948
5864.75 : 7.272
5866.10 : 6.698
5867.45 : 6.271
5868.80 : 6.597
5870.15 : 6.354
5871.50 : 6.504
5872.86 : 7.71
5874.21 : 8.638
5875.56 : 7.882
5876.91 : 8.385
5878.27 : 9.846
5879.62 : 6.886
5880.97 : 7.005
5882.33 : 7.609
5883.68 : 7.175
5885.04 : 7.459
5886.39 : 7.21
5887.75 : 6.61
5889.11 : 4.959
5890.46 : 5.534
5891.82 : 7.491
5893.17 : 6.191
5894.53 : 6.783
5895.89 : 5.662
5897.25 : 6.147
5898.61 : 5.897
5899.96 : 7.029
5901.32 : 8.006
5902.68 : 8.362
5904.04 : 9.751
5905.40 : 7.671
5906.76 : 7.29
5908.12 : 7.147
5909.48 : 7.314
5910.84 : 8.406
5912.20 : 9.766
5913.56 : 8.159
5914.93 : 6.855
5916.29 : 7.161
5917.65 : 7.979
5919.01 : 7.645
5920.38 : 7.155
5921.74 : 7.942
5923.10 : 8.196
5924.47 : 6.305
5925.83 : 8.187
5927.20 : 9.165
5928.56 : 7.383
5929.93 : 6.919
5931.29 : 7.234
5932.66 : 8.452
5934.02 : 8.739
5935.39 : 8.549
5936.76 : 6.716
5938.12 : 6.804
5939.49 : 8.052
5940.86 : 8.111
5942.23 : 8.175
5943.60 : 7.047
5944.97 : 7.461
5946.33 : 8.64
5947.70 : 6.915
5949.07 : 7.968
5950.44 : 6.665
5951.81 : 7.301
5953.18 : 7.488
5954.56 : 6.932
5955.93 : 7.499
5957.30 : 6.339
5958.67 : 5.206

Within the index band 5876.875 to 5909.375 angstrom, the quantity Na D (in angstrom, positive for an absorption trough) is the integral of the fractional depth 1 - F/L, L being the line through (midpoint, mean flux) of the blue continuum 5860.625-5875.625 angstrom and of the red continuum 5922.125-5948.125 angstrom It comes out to 0.9 angstrom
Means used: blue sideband 7.11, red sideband 7.75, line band 7.15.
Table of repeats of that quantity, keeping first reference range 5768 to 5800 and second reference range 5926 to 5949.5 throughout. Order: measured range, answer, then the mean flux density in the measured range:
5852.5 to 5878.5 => 2.3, 7.13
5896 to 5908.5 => 0.6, 7.4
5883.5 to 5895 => 1.8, 6.57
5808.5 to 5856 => 1.2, 7.61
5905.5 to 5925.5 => 0.3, 7.68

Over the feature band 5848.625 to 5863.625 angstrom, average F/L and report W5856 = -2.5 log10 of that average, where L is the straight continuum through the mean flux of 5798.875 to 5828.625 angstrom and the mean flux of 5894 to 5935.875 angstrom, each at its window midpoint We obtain 0.13 mag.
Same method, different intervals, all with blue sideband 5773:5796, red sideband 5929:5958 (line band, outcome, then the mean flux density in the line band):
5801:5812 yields 0.00 mag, 7.76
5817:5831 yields 0.01 mag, 7.68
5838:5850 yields -0.04 mag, 7.96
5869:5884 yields 0.00 mag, 7.62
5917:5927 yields -0.02 mag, 7.7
